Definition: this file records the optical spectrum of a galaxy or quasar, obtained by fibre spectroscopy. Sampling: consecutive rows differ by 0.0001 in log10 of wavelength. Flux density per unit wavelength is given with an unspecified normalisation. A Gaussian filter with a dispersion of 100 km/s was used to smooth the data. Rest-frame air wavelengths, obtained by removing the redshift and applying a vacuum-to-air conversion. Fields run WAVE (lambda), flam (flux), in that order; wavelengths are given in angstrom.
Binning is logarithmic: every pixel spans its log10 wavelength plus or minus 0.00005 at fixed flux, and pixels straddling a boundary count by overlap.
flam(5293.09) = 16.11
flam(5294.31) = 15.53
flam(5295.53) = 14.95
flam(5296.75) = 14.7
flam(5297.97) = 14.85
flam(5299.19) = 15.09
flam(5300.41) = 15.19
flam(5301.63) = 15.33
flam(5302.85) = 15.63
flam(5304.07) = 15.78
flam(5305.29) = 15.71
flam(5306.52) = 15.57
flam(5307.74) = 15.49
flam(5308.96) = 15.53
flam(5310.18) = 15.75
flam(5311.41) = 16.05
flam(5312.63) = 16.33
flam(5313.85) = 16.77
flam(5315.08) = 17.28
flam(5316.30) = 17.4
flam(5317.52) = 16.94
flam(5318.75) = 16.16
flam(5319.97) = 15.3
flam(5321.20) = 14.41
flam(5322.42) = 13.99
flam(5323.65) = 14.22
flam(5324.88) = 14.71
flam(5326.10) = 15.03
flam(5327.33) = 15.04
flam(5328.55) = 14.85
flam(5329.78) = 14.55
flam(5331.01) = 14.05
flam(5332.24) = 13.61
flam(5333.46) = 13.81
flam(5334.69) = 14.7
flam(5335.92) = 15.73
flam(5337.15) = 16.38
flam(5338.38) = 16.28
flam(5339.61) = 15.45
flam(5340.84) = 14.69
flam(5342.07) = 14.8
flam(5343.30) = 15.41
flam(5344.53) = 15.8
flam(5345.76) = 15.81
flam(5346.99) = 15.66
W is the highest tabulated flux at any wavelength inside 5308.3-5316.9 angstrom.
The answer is 17.4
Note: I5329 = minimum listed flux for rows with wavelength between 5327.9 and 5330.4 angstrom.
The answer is 14.55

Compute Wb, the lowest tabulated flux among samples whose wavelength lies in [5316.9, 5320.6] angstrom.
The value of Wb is 15.3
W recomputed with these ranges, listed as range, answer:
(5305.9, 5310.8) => 15.75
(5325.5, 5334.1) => 15.04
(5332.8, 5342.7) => 16.38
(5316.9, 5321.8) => 16.94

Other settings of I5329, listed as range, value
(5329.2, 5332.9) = 13.61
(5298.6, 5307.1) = 15.09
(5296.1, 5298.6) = 14.7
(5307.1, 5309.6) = 15.49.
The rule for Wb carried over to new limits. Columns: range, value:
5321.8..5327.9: 13.99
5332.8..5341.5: 13.81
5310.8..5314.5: 16.05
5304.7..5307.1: 15.57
